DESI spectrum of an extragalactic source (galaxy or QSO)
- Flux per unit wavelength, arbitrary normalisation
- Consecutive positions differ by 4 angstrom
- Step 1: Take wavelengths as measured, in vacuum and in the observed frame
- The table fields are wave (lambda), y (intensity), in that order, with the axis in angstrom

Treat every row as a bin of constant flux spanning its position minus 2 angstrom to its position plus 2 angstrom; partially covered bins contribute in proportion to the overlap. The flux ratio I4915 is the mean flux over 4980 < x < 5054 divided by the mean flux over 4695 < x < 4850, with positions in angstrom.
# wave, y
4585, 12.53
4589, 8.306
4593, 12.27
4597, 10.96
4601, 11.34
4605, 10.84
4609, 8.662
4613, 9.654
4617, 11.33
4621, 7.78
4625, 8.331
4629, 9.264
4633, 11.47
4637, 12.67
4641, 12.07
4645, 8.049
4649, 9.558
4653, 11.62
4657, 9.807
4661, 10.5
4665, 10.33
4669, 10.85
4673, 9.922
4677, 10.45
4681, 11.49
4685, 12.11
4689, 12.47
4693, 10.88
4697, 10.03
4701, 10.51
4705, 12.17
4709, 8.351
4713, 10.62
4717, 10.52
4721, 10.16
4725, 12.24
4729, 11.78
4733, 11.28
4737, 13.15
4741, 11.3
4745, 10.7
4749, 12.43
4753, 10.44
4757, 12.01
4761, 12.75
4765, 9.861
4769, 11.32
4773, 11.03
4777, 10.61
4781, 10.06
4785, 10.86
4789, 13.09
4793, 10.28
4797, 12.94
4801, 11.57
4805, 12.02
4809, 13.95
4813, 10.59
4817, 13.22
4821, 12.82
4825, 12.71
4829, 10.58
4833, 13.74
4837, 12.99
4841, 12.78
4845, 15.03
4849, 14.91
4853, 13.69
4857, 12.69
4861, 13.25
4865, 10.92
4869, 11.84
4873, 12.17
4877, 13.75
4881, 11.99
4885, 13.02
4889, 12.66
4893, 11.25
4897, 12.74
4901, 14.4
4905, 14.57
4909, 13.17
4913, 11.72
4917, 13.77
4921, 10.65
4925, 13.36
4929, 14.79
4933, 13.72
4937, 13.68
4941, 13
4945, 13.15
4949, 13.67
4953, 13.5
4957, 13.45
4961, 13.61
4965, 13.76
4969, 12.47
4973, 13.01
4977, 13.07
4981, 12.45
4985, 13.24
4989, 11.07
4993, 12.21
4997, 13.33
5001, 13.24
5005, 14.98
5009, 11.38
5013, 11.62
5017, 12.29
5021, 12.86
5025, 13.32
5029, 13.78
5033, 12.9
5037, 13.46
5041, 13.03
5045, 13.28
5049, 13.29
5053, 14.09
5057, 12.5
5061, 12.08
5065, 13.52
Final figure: 1.10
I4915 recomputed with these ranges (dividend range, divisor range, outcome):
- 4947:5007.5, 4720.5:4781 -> 1.15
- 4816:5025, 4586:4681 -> 1.26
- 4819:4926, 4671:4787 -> 1.16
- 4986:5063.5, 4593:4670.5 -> 1.25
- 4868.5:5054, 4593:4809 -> 1.19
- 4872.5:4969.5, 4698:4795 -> 1.18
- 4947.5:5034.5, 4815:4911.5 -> 1.00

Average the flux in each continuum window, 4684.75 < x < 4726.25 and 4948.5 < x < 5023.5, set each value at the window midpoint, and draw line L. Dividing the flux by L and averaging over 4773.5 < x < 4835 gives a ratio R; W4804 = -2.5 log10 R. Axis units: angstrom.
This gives -0.03 mag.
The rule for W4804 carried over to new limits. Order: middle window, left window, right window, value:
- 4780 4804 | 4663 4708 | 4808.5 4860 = 0.08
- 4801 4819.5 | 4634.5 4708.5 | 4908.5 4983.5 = -0.03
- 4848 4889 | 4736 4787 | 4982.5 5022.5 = -0.08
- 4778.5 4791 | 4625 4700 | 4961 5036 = 0.02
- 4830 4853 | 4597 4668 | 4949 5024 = -0.16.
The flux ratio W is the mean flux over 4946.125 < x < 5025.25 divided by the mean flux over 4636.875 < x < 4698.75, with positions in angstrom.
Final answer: 1.2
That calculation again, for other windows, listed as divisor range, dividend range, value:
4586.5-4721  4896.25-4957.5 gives 1.28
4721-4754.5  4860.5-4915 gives 1.09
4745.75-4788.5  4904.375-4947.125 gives 1.18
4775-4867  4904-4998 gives 1.05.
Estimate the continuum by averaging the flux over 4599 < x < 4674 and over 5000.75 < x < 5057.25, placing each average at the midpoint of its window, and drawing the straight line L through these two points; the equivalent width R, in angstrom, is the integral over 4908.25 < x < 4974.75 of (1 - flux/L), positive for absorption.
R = -4.1 angstrom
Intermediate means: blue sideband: 10.2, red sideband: 13.1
